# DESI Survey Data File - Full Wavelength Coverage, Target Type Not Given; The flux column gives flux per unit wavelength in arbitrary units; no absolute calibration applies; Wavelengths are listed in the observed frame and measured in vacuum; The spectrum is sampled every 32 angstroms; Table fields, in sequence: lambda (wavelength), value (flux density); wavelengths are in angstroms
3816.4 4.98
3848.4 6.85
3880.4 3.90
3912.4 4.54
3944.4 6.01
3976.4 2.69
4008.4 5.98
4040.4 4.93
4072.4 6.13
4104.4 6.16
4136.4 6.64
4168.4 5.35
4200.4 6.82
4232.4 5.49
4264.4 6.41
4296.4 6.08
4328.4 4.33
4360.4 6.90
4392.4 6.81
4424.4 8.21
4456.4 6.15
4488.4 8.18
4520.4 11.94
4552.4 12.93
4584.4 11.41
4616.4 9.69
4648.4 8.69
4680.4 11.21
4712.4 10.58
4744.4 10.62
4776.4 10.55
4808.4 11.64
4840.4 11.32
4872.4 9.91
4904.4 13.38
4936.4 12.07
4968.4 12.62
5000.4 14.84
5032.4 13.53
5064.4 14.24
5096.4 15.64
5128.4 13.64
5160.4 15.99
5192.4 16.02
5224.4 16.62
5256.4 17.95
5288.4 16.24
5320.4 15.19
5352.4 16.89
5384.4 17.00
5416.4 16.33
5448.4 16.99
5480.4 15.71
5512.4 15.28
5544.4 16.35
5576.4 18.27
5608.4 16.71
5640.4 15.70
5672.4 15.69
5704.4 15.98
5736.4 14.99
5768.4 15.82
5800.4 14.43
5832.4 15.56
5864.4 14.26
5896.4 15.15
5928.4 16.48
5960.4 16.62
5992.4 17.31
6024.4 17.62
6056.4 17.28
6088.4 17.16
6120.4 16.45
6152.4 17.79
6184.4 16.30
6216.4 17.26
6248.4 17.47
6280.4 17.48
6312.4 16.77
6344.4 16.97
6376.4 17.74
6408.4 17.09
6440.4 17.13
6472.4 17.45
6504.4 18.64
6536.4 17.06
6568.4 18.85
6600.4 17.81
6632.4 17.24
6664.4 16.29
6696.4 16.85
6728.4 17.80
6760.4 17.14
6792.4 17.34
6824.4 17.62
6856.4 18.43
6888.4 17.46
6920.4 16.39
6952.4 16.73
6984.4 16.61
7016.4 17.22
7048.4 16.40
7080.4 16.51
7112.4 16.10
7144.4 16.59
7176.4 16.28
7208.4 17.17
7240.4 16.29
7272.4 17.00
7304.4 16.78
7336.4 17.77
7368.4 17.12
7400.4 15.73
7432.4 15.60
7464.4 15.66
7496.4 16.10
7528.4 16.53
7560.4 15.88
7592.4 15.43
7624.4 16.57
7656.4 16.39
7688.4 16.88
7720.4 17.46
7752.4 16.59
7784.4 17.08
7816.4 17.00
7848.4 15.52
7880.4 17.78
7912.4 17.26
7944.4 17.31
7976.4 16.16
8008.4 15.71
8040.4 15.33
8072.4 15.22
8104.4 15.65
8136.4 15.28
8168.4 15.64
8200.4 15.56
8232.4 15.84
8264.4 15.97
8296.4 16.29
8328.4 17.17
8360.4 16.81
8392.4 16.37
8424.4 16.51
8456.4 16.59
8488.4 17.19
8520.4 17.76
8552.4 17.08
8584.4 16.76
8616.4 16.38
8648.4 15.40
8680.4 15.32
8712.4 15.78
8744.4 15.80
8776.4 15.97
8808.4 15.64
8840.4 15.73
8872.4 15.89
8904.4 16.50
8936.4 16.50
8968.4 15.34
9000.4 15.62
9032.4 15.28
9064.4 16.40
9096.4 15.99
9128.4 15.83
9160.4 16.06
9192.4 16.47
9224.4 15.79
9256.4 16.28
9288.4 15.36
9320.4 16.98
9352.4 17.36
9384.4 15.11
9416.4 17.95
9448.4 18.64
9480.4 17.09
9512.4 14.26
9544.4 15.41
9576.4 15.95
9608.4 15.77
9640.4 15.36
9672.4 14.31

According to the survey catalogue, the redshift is 0.13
